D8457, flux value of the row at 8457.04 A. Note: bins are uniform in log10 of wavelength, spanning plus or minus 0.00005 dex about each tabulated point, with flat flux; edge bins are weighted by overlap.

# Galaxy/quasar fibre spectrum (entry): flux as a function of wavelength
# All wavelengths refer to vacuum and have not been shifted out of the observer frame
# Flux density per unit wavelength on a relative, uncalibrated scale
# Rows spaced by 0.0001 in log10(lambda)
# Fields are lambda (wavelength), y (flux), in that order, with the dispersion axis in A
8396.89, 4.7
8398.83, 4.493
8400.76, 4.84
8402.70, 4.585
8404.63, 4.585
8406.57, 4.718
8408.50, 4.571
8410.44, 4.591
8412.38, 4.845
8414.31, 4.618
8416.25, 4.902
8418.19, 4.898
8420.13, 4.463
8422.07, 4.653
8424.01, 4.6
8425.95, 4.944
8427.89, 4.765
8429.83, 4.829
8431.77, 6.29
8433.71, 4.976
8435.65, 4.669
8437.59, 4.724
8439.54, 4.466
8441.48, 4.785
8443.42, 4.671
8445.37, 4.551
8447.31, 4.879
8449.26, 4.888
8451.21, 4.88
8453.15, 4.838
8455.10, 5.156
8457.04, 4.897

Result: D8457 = 4.897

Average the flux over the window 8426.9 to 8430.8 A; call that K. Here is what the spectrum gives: 4.8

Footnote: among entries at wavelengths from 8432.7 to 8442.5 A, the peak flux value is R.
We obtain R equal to 4.976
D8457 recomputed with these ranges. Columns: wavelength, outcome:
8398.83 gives 4.493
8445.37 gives 4.551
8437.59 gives 4.724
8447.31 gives 4.879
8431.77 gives 6.29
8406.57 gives 4.718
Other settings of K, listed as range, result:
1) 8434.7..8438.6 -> 4.69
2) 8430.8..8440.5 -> 5.03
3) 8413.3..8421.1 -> 4.72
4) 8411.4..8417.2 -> 4.79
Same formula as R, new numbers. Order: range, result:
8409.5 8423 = 4.902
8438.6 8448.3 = 4.879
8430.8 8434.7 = 6.29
